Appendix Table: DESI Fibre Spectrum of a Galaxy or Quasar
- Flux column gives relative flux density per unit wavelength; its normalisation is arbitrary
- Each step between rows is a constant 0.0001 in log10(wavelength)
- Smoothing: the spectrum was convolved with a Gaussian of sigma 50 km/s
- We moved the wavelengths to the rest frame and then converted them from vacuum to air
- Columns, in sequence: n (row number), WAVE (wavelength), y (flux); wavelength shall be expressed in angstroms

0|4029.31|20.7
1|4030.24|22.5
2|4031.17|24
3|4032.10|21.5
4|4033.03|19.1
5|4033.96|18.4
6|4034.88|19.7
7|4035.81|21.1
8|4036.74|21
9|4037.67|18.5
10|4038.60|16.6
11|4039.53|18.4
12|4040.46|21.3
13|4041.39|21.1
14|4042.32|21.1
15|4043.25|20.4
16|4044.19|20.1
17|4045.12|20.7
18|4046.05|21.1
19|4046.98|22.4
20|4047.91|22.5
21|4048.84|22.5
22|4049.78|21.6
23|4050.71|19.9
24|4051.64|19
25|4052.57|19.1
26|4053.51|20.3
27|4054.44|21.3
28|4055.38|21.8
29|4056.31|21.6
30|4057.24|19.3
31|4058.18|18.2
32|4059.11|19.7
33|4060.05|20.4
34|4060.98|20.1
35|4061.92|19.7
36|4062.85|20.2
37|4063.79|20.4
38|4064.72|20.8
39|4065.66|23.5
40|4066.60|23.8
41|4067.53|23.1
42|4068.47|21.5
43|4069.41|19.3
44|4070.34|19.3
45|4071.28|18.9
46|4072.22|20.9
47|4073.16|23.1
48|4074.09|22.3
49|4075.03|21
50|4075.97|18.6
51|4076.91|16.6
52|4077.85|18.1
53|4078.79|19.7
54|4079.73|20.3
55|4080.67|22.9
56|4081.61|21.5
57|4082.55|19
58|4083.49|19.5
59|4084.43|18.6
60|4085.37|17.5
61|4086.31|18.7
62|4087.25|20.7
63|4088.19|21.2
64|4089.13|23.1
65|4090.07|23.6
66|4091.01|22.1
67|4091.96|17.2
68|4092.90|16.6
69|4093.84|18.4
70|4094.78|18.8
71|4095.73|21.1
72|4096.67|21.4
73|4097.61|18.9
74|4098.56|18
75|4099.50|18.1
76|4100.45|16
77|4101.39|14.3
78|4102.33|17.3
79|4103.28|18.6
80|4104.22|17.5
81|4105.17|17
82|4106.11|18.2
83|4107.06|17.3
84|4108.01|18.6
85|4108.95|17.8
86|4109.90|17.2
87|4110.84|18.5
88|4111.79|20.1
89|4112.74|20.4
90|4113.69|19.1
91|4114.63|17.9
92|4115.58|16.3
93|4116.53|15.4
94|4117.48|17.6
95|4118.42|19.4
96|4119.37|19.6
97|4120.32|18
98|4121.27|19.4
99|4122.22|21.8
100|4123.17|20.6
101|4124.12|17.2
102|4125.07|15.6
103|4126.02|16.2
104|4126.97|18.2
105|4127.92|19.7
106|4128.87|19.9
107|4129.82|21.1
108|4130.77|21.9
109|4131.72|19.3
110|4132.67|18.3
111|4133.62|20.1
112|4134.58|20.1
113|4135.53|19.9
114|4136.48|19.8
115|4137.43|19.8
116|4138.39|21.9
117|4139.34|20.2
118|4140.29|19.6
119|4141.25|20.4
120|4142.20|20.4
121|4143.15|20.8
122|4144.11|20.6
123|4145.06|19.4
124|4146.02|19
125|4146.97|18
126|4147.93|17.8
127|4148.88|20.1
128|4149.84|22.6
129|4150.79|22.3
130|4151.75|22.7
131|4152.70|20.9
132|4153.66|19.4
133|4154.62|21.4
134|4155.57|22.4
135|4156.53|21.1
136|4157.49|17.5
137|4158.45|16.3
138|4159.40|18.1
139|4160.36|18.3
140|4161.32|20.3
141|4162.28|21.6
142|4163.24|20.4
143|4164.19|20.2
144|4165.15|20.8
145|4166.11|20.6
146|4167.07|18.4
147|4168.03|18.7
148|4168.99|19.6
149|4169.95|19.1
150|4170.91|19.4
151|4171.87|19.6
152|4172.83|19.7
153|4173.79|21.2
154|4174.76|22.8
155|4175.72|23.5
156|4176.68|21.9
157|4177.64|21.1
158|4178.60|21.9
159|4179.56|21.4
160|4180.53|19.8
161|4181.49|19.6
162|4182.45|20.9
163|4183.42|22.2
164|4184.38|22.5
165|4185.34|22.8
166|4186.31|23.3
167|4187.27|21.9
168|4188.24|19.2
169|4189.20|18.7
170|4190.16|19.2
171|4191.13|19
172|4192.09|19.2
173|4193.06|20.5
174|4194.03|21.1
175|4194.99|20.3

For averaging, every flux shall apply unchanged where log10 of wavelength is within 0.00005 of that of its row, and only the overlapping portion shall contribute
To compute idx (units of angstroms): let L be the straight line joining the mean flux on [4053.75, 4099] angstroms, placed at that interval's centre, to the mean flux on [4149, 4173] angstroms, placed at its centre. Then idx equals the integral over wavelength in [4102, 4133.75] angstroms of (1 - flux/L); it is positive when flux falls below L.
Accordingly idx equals 2.5 angstroms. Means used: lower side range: 20.3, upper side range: 20.1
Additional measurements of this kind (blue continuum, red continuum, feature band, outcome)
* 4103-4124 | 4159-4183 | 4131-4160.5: -0.7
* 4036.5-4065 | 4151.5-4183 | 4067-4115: 2.4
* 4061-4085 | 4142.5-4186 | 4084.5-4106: 1.7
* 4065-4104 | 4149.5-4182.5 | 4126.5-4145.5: 0.1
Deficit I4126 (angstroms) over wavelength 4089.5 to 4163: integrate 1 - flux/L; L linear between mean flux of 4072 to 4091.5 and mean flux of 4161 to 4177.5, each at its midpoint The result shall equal 4.4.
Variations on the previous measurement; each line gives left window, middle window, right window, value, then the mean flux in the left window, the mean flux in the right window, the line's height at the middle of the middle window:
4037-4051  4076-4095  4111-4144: 0.2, 20.6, 19.3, 19.9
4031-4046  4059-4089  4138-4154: -0.2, 20.1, 20.4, 20.2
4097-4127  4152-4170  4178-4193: 0.0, 18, 20.8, 19.8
